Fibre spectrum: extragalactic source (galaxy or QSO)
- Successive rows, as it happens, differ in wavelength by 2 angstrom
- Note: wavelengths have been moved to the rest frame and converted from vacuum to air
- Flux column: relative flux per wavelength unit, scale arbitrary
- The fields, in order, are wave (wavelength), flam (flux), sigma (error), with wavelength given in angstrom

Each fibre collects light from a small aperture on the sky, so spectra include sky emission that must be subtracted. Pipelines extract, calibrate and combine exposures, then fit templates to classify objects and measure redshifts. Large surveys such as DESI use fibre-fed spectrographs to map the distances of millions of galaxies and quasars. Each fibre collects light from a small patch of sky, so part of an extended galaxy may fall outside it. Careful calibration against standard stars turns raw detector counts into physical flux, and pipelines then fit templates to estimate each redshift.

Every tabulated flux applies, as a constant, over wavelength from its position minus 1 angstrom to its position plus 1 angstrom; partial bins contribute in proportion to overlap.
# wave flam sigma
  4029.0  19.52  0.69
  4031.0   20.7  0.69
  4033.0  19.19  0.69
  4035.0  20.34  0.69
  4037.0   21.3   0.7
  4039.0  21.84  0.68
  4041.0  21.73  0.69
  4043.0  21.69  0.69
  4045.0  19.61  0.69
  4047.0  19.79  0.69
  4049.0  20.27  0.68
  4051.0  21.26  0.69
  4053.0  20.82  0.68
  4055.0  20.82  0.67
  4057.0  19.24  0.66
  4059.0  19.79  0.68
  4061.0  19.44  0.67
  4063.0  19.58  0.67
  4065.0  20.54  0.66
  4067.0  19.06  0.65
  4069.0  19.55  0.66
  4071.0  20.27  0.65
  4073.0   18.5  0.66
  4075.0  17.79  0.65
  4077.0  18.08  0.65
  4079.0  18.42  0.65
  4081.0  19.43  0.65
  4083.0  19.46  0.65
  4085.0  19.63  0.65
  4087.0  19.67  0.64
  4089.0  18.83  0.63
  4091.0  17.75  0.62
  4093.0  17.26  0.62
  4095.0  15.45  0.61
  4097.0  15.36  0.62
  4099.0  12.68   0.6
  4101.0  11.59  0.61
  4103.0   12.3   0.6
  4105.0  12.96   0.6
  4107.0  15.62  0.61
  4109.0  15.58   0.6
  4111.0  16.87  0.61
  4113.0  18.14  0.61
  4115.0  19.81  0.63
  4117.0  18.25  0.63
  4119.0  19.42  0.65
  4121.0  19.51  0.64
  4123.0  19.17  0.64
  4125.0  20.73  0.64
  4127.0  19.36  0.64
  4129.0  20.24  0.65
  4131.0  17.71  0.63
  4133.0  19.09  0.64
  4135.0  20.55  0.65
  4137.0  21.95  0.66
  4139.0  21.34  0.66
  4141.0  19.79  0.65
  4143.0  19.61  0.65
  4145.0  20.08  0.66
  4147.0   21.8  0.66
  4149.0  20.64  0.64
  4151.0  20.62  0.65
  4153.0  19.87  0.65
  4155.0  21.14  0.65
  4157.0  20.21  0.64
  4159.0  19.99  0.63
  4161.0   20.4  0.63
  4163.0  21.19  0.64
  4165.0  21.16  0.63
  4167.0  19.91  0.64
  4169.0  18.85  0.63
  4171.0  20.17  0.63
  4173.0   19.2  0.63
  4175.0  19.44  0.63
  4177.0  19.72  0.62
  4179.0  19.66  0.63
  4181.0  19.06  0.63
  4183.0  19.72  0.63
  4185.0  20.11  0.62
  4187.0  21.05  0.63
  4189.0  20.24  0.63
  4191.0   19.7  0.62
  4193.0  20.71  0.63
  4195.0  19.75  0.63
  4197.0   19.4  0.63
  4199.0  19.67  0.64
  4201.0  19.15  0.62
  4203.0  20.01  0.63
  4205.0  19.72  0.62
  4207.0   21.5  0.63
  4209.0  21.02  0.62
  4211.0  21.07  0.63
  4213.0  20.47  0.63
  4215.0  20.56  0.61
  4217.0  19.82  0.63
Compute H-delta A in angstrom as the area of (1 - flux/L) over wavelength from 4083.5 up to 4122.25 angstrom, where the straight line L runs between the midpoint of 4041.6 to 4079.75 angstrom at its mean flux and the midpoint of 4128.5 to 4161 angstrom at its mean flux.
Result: 6.39 angstrom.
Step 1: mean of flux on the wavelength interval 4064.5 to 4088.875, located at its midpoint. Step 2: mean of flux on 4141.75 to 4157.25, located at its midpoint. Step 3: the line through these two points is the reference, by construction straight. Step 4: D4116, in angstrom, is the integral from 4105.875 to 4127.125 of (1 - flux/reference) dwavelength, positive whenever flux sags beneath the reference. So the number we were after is 1.67 angstrom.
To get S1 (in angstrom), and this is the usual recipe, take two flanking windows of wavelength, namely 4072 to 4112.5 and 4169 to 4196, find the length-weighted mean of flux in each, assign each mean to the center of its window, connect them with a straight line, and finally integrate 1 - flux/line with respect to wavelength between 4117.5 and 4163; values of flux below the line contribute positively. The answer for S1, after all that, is -4.4 angstrom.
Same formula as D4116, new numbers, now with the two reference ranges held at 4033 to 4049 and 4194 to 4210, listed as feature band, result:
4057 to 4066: 0.4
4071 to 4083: 1.1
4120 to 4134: 0.7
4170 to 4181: 0.3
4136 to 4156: -0.4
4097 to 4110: 4.4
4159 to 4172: 0.0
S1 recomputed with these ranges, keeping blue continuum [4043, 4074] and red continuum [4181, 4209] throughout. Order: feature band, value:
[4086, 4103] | 3.5 angstrom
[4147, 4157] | -0.3 angstrom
